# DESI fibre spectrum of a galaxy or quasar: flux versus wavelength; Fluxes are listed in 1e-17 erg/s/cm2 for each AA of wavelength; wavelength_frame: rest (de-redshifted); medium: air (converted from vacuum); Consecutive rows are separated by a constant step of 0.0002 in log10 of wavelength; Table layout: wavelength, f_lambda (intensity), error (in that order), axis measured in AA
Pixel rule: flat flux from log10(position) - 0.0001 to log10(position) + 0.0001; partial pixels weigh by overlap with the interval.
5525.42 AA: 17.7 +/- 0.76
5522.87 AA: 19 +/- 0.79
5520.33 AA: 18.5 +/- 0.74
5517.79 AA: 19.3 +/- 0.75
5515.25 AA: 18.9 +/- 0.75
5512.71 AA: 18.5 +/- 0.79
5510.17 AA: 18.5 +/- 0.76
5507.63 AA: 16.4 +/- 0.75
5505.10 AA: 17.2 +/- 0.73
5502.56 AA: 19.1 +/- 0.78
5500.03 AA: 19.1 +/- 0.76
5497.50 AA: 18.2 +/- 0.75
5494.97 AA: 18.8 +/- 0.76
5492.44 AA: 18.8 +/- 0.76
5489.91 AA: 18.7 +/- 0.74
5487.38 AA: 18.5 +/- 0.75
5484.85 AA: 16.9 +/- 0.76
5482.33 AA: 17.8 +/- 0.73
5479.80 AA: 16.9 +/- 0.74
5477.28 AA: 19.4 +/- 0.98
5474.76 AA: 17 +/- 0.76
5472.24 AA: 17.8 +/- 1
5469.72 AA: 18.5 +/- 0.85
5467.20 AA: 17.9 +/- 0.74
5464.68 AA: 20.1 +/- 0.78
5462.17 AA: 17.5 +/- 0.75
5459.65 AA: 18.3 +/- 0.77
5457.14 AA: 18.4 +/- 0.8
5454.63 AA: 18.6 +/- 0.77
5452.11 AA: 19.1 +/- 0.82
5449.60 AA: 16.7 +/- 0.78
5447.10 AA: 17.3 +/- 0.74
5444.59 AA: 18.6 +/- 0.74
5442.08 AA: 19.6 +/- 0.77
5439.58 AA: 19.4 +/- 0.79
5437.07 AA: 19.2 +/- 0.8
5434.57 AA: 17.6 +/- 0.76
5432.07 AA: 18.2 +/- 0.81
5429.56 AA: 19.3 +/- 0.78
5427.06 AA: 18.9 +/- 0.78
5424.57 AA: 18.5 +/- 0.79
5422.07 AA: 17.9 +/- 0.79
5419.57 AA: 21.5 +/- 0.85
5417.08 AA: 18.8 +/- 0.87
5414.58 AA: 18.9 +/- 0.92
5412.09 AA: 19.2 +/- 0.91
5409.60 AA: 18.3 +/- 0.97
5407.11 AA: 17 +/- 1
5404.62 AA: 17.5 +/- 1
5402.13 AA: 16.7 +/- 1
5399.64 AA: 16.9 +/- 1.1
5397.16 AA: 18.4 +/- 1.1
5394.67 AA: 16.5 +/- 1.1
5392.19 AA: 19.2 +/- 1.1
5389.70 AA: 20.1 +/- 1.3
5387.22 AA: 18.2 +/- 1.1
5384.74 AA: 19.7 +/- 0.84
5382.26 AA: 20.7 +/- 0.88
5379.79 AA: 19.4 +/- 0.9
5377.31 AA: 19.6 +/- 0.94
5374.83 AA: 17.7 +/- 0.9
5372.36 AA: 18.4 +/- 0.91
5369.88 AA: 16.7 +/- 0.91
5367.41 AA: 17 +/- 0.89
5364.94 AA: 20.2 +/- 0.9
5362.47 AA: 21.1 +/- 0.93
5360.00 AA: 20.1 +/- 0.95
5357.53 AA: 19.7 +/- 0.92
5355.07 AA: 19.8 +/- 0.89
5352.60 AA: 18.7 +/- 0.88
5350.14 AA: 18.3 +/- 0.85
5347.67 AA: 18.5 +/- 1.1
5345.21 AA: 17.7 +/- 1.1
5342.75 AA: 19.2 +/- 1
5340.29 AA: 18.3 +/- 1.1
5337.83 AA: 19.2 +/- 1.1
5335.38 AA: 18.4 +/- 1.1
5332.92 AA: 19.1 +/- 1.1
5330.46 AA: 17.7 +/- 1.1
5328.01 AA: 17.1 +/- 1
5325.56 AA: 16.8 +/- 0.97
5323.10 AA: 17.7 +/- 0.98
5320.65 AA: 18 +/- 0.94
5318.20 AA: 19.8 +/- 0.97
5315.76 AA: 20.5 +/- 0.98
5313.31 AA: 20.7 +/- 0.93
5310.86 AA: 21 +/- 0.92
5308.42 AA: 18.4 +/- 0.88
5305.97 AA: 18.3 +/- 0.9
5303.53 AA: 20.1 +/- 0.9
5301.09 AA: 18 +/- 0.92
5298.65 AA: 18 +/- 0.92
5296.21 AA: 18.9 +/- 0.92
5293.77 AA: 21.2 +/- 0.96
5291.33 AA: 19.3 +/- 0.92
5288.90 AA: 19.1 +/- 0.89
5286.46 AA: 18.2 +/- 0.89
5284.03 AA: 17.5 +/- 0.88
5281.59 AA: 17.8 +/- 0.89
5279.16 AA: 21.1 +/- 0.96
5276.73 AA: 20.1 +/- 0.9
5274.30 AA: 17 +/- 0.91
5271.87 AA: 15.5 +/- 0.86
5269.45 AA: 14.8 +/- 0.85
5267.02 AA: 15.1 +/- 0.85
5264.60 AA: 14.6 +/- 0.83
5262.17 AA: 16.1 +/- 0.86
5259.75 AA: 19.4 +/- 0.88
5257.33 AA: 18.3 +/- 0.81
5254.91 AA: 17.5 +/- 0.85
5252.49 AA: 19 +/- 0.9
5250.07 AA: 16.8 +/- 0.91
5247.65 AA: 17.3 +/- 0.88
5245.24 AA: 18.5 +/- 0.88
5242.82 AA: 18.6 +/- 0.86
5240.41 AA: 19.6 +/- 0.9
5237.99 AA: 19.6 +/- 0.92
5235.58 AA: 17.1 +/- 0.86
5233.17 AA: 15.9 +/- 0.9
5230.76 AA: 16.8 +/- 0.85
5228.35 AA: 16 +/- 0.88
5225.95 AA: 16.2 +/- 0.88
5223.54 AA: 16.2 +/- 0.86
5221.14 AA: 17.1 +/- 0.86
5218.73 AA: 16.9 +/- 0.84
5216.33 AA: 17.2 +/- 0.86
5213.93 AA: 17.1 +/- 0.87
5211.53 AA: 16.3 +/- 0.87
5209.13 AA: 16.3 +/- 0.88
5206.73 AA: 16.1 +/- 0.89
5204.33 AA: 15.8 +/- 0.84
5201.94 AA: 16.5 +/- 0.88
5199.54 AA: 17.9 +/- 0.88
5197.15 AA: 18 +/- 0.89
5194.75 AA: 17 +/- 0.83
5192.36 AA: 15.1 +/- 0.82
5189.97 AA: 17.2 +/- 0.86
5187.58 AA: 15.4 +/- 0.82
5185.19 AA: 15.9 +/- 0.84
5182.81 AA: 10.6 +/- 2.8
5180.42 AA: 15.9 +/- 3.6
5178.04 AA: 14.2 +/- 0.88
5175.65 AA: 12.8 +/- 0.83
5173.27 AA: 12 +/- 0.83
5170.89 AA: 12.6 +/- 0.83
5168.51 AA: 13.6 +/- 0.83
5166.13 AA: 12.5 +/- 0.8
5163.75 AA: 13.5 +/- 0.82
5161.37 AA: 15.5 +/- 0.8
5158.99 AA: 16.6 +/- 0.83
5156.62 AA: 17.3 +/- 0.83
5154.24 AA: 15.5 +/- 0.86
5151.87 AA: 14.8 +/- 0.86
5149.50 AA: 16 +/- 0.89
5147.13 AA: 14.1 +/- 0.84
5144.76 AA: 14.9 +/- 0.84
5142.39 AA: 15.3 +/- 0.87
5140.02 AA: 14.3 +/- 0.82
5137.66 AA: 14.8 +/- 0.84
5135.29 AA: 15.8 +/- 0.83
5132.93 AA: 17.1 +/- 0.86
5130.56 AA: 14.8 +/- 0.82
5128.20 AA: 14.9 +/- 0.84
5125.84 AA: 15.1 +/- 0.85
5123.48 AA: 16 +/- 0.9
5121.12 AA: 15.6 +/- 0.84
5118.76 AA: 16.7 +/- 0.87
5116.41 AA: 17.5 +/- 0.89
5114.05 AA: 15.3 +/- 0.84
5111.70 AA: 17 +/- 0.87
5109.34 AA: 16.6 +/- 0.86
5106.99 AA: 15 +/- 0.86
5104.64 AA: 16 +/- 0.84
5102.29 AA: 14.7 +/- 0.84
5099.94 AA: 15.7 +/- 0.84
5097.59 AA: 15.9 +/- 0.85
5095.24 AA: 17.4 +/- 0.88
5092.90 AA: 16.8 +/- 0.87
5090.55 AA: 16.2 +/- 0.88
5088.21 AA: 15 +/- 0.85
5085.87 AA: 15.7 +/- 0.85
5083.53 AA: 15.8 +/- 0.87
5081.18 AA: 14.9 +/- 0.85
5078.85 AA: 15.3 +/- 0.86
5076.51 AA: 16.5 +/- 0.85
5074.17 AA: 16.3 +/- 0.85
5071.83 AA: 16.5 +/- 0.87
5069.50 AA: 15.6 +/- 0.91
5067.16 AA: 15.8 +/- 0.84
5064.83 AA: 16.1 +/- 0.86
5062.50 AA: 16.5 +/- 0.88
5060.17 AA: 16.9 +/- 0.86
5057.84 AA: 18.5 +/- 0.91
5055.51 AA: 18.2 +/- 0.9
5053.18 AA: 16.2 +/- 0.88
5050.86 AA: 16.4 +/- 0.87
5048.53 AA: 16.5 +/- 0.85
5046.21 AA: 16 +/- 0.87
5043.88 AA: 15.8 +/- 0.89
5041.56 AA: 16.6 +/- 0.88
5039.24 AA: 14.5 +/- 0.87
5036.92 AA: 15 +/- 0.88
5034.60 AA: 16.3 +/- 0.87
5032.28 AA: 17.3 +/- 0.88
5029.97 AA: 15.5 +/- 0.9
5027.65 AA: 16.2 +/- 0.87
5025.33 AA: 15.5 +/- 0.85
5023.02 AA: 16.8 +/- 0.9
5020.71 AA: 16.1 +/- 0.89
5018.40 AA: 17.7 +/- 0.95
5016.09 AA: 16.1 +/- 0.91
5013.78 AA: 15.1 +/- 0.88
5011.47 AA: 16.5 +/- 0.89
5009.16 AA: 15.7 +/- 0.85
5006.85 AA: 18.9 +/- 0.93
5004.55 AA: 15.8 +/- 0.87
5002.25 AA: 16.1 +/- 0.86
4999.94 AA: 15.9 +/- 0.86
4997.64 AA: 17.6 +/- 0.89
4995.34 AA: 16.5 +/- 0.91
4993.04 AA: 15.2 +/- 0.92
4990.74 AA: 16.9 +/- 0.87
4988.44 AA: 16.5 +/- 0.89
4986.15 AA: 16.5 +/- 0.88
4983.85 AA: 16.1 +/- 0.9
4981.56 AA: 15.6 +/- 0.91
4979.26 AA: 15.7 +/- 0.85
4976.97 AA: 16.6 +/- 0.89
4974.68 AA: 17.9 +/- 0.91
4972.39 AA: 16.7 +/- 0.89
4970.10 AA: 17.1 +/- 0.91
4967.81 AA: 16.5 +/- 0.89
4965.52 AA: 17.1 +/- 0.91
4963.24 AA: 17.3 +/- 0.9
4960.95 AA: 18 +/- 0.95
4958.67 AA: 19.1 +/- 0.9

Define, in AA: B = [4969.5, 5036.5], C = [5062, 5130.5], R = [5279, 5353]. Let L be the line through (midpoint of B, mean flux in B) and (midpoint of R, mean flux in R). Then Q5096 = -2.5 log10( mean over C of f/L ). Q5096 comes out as 0.08 mag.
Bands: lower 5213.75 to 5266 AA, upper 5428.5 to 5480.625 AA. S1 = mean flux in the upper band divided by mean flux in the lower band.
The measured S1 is 1.1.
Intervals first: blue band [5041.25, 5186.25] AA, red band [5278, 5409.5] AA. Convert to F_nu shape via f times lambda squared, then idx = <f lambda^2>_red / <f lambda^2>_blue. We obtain 1.32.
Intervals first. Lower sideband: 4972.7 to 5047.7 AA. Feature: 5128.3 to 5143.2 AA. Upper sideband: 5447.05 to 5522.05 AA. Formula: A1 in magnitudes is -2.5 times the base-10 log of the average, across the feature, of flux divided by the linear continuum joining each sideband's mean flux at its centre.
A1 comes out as 0.10 mag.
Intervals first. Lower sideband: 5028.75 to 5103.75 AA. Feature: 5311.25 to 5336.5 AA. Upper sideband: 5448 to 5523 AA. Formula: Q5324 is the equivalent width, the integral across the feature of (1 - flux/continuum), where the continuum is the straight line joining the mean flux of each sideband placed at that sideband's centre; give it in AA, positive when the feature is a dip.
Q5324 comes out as -1.8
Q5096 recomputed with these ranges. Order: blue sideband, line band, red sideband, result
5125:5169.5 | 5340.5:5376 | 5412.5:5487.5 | -0.08 mag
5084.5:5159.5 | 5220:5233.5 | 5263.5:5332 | 0.06 mag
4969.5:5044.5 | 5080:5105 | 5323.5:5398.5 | 0.07 mag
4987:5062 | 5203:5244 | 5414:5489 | 0.02 mag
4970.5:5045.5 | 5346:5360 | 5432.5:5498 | -0.07 mag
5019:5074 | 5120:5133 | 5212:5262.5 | 0.09 mag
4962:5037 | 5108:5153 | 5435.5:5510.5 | 0.09 mag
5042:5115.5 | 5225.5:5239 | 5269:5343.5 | 0.06 mag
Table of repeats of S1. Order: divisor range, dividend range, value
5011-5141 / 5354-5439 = 1.17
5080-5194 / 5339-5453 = 1.22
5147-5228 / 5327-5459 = 1.20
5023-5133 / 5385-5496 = 1.14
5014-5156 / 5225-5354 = 1.14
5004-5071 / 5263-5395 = 1.14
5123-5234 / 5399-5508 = 1.18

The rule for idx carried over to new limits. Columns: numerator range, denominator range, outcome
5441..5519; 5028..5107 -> 1.33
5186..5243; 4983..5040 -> 1.12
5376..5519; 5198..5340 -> 1.10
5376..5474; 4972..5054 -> 1.33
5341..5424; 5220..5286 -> 1.13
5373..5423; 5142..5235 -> 1.30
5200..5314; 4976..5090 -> 1.19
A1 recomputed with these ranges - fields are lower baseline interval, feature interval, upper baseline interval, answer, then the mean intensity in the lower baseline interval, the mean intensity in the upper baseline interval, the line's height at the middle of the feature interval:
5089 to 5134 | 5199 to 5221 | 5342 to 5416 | 0.02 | 16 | 18.6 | 17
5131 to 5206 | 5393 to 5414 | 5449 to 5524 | -0.01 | 15.1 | 18.3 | 17.5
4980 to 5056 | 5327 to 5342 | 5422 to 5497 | -0.04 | 16.3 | 18.3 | 17.8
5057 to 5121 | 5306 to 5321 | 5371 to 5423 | -0.10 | 16.1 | 18.6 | 17.9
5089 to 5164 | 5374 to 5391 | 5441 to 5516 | -0.11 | 15.7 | 18.2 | 17.5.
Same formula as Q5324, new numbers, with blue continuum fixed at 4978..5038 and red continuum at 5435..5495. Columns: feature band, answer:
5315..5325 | -0.6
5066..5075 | 0.3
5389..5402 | 0.0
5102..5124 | 0.8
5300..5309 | -0.6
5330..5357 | -1.4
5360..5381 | -1.1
